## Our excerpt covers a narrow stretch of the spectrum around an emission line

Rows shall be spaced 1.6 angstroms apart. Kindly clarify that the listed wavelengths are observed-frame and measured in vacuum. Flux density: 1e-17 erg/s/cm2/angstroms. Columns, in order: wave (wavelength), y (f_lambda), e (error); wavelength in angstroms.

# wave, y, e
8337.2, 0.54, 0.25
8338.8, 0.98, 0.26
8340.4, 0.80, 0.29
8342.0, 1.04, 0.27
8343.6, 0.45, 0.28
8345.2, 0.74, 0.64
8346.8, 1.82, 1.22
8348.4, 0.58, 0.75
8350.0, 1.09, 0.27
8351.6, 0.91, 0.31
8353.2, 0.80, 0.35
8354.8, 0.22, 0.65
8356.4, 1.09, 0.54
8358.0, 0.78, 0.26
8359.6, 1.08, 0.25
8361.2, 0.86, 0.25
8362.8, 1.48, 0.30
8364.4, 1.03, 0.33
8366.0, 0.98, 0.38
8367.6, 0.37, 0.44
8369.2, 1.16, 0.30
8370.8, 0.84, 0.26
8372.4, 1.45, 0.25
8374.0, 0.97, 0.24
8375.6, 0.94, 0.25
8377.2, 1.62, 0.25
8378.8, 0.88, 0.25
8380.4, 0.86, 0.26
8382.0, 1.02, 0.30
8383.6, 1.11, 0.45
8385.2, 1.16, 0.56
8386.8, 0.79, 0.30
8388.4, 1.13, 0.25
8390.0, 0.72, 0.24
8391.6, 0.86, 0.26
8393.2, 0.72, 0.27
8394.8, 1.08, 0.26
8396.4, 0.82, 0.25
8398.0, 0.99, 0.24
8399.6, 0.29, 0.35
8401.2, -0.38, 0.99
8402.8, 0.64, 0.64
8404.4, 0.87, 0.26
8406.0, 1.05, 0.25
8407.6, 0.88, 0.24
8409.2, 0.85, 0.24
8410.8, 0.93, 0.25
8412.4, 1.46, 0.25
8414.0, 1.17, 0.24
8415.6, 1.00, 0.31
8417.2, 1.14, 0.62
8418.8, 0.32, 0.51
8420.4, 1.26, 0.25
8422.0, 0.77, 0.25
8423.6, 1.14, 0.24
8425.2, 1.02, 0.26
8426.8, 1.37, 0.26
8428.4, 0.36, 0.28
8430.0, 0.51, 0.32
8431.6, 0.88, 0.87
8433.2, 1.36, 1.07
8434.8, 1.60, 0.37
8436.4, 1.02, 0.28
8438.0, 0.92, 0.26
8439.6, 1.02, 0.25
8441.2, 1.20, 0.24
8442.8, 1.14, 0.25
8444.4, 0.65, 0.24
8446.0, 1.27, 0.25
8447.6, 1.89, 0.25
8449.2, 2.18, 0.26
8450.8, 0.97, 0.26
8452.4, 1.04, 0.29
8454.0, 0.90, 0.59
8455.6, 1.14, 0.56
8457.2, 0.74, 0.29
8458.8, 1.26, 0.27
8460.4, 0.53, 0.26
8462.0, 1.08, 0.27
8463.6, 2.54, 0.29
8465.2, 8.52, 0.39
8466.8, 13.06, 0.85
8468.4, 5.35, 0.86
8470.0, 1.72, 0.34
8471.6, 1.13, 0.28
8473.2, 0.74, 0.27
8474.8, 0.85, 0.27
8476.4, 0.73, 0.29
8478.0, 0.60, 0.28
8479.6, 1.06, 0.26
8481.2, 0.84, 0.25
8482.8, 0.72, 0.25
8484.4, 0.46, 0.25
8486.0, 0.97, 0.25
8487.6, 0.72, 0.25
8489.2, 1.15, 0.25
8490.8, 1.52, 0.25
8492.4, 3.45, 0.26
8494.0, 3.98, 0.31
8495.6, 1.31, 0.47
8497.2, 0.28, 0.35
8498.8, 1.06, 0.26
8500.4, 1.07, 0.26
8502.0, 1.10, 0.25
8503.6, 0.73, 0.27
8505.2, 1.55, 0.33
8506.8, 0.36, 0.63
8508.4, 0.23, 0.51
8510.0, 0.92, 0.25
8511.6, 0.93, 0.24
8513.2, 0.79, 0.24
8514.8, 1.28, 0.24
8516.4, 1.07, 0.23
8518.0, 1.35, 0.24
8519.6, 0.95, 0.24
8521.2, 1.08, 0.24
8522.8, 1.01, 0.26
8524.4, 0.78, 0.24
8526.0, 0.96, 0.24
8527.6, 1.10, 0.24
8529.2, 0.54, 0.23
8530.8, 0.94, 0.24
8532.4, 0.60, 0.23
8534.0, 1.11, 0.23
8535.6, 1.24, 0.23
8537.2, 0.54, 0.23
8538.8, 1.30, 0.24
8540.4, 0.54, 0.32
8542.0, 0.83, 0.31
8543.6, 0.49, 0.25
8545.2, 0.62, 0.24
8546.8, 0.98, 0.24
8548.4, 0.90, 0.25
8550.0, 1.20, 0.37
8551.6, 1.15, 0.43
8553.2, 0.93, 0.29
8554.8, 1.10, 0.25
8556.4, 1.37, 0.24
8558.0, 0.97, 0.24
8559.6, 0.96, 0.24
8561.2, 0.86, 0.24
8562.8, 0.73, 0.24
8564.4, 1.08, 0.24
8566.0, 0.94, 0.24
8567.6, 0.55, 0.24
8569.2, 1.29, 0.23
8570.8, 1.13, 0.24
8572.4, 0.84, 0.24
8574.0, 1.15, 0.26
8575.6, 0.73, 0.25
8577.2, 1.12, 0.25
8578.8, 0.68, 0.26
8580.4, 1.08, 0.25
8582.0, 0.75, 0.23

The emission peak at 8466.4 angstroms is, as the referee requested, H-alpha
